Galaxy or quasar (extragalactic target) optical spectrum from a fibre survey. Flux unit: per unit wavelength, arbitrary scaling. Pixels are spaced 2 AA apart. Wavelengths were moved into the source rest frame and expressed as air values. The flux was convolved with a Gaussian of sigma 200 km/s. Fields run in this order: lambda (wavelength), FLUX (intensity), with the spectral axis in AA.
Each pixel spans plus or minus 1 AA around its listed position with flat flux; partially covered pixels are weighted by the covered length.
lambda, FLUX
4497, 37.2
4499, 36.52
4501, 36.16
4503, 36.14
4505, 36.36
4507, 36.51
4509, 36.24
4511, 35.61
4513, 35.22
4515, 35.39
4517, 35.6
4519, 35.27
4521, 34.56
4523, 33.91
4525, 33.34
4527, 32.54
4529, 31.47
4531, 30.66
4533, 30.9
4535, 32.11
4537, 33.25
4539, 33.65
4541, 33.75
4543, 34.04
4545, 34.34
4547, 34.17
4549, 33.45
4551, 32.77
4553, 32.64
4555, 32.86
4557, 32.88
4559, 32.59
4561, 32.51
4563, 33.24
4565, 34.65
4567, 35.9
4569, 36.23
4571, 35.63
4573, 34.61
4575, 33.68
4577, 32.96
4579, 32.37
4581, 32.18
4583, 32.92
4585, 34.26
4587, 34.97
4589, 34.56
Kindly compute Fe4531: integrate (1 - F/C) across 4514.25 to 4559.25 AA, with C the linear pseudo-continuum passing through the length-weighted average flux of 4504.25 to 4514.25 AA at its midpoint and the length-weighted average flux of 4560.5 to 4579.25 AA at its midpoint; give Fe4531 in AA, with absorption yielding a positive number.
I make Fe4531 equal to 2.4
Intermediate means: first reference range 36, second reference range 34.3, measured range 33.3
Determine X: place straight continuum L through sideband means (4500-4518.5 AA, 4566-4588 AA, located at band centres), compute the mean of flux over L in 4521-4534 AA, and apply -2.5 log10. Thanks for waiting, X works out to 0.10 mag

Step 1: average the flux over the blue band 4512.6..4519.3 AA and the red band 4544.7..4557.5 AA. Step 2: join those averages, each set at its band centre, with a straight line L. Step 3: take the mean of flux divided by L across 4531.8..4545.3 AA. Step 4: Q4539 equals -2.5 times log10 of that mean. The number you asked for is 0.03 mag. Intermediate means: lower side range 35.4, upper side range 33.3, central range 33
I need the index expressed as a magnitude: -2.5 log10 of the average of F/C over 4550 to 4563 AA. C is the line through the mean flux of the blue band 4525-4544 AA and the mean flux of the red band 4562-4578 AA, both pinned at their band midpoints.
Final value 0.03 mag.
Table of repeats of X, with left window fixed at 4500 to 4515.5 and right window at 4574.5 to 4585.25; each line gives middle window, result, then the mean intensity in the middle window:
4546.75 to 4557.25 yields 0.034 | 33.1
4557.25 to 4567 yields 0.006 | 33.5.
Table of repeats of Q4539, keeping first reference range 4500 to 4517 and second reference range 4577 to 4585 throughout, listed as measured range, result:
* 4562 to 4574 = -0.054 mag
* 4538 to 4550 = 0.015 mag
